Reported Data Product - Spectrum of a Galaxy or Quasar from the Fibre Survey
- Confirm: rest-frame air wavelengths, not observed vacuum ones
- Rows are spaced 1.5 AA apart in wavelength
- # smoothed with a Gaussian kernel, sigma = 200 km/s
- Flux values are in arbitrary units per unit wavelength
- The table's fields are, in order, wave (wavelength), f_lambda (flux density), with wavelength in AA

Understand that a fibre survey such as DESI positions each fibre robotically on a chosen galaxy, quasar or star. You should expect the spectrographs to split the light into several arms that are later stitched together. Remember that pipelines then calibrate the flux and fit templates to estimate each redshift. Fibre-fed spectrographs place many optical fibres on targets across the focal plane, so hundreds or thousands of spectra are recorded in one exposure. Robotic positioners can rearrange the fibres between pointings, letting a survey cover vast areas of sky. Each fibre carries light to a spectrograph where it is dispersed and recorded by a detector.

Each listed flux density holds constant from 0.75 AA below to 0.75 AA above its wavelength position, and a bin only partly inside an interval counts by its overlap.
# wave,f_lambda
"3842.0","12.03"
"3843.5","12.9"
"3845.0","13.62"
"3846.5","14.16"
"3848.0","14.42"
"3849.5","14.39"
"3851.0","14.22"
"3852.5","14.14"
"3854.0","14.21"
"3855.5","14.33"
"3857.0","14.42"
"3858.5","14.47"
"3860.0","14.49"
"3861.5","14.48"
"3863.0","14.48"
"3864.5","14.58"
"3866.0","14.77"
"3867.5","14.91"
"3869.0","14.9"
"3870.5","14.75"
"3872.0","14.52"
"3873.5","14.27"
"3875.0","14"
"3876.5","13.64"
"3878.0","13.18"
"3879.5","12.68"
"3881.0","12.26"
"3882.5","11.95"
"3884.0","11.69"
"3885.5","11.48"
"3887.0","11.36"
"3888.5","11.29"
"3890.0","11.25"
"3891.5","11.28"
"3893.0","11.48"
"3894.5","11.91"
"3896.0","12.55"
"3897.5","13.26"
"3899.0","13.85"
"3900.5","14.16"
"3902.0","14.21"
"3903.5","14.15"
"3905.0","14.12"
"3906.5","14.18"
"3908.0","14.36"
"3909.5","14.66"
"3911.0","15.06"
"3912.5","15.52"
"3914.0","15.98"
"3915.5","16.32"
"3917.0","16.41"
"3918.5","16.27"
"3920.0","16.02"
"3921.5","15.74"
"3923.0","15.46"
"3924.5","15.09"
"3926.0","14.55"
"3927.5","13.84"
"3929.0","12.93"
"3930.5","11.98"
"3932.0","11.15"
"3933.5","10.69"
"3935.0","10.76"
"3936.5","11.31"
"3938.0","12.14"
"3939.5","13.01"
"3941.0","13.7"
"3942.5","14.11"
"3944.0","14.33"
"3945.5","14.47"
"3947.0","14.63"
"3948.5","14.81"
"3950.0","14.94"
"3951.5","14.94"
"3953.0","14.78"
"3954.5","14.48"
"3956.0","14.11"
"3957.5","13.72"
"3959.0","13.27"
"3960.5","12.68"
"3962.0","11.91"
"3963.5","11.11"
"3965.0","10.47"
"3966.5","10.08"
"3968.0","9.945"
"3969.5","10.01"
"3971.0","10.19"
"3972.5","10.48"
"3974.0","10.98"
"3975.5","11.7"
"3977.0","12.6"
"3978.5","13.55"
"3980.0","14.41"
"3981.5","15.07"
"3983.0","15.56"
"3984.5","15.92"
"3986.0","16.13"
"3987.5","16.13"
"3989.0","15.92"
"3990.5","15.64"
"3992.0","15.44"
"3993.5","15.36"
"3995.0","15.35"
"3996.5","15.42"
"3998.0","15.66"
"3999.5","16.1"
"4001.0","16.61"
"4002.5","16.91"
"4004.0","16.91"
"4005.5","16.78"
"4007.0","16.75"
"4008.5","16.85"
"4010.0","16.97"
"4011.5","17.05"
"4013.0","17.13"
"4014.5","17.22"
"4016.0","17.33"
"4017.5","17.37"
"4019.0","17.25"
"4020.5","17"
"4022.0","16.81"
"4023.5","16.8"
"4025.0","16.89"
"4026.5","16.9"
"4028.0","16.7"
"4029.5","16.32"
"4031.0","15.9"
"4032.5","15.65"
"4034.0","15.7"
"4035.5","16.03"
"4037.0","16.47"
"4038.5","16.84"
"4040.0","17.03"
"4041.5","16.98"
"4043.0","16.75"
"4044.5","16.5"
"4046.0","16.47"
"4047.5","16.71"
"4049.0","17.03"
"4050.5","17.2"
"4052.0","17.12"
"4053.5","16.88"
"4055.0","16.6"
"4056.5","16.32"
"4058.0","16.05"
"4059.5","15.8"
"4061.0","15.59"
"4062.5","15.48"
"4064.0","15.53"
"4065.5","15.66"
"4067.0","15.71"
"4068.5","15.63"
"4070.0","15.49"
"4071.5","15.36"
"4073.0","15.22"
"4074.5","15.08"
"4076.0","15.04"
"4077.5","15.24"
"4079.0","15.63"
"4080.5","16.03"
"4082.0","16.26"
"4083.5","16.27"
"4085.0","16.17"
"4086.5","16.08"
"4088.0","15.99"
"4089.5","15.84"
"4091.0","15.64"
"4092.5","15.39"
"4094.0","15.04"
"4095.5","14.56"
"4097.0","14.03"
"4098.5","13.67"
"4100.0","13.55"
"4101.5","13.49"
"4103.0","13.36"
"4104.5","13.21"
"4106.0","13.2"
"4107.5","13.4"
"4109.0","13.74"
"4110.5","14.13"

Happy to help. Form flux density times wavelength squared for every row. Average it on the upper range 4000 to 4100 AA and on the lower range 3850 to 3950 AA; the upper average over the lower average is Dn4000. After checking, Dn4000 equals 1.27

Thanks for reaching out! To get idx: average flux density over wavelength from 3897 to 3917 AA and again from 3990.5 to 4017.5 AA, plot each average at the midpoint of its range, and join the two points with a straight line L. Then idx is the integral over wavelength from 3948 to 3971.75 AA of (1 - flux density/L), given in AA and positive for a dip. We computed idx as 4.7 AA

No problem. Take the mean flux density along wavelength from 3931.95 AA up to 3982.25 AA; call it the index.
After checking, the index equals 12.7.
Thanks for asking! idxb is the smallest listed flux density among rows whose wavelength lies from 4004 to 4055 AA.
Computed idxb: 15.65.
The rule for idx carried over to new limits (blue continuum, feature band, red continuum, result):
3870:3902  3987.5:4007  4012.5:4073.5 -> -0.9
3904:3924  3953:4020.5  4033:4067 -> 5.7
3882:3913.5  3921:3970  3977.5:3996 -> 4.1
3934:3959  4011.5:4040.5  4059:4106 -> -4.3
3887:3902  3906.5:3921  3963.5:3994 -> -3.4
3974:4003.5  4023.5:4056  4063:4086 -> -2.5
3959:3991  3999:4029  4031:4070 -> -4.7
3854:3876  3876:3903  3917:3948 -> 3.4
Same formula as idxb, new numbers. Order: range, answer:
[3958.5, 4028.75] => 9.945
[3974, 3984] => 10.98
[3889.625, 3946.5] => 10.69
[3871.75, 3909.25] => 11.25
